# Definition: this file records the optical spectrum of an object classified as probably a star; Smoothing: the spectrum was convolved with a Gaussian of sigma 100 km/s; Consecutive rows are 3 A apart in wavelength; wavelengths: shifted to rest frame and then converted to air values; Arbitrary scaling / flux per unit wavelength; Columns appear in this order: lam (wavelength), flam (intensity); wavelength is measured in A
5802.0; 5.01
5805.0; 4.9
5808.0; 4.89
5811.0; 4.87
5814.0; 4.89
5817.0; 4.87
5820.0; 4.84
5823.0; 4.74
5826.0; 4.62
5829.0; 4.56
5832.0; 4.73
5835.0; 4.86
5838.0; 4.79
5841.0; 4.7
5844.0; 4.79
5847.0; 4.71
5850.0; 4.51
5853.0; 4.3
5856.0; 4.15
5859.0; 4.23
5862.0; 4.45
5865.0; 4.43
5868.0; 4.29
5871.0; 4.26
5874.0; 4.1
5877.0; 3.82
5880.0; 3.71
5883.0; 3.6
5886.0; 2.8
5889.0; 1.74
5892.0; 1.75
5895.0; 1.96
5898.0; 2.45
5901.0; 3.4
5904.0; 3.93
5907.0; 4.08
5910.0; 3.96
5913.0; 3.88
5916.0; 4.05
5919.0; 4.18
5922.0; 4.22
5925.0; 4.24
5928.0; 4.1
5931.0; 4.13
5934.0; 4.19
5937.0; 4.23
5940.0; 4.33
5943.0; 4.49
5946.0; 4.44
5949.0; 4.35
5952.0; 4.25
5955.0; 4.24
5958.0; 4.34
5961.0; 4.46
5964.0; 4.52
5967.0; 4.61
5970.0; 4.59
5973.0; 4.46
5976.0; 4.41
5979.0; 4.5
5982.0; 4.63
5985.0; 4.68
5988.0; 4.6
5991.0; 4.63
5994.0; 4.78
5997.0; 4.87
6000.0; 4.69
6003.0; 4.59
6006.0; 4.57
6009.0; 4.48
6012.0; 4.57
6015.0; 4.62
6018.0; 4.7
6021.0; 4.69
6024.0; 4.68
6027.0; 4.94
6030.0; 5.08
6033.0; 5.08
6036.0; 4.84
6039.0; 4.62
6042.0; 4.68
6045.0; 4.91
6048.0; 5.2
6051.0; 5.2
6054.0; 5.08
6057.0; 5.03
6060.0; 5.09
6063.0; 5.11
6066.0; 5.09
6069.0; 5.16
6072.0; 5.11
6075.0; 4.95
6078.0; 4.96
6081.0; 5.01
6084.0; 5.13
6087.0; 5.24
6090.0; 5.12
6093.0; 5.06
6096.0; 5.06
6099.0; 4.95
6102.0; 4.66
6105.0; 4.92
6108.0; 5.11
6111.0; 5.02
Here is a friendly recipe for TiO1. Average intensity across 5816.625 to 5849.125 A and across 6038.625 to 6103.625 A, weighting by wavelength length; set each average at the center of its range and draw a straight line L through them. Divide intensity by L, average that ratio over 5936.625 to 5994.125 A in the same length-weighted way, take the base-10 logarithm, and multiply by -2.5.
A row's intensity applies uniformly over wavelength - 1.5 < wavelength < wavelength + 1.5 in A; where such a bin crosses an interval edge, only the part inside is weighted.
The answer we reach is 0.10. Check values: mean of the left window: 4.74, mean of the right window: 5.03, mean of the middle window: 4.47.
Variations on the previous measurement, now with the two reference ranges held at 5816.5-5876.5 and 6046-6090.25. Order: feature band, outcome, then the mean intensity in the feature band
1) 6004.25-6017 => 0.09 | 4.57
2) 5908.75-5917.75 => 0.18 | 3.97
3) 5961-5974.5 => 0.07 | 4.54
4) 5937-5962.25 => 0.10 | 4.35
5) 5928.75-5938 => 0.14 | 4.17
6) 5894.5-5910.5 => 0.37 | 3.34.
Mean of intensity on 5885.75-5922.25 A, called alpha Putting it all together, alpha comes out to 3.24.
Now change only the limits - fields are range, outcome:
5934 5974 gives 4.4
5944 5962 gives 4.35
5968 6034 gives 4.67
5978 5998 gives 4.67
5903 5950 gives 4.18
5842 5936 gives 3.83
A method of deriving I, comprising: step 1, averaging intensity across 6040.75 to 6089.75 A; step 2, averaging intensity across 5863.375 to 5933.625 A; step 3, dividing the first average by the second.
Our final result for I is 1.4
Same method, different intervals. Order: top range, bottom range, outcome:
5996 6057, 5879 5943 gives 1.34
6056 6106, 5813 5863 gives 1.09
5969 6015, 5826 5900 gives 1.18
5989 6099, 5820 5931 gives 1.23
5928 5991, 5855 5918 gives 1.24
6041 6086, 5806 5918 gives 1.24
